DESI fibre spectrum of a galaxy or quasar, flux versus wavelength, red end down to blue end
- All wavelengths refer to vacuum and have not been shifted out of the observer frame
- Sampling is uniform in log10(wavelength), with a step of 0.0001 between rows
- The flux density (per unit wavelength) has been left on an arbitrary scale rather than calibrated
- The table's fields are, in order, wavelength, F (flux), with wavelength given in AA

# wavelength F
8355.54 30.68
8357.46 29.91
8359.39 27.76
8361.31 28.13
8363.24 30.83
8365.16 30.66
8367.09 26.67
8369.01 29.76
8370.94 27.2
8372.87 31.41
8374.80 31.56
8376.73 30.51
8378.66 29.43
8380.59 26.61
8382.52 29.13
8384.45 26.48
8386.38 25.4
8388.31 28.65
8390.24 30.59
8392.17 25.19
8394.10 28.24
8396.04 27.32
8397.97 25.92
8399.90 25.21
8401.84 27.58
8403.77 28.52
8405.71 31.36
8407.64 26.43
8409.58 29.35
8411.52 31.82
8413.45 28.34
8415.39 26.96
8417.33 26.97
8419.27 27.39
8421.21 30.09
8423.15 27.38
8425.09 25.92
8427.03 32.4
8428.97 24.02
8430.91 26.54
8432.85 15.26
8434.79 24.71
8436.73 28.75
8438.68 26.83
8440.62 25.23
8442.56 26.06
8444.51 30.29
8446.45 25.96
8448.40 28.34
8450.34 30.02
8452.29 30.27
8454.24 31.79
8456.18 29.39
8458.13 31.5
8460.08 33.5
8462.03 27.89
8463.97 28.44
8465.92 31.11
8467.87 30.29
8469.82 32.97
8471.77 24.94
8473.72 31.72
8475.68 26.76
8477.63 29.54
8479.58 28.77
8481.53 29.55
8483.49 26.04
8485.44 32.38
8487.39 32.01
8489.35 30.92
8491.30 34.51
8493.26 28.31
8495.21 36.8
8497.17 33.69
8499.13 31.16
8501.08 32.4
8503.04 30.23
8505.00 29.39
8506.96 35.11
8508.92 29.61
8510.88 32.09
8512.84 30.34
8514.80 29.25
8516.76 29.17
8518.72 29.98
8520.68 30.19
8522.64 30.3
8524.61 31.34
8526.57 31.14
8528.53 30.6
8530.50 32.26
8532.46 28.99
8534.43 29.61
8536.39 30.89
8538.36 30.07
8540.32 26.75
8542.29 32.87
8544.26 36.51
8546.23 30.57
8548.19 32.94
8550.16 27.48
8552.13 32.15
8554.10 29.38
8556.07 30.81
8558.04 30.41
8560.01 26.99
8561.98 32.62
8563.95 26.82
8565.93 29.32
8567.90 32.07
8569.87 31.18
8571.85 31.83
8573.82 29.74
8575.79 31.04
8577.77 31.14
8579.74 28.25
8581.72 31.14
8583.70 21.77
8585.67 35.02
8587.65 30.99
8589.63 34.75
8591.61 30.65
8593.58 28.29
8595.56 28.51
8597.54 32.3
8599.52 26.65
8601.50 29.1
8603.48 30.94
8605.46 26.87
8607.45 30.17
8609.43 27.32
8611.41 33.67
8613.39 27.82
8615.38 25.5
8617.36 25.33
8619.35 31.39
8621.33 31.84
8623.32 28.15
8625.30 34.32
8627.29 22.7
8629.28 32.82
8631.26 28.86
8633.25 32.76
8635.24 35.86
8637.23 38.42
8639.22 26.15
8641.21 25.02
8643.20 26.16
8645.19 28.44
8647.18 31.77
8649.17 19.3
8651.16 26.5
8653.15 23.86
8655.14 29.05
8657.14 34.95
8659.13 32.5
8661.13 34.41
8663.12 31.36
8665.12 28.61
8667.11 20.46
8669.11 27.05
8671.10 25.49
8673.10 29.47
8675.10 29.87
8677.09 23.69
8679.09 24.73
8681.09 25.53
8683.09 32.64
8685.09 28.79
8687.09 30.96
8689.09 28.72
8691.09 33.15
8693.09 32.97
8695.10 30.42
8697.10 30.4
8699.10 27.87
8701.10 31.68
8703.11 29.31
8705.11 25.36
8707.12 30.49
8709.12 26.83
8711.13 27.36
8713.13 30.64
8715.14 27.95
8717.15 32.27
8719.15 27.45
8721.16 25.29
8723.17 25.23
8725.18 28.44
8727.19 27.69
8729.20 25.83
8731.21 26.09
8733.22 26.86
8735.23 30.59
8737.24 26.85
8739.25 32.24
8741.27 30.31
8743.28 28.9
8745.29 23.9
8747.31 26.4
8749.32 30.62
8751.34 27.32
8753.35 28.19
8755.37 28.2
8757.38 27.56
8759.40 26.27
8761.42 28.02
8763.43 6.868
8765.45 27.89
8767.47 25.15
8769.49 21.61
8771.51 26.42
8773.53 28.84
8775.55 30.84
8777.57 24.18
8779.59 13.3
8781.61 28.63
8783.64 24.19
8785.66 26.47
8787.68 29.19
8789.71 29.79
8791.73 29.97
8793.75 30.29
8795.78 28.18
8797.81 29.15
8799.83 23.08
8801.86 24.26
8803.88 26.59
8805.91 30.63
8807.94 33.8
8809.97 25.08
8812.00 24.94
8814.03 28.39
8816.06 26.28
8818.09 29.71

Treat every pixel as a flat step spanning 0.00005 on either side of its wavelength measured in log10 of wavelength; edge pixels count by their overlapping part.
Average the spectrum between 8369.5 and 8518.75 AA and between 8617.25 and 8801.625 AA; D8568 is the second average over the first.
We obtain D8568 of 1.0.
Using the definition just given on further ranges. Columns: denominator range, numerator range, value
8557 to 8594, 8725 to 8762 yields 0.92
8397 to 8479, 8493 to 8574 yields 1.09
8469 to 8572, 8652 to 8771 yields 0.91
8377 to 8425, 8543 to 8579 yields 1.10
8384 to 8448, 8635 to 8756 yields 1.05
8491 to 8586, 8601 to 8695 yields 0.95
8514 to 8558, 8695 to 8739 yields 0.92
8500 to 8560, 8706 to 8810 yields 0.88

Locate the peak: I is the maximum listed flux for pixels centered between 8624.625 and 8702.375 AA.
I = 38.42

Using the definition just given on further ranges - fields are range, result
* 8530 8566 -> 36.51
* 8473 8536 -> 36.8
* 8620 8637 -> 35.86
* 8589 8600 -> 34.75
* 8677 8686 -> 32.64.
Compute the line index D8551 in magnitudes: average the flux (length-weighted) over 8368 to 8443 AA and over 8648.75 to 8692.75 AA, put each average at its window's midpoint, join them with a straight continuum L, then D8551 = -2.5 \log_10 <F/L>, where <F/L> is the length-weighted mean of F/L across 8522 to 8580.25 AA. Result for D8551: -0.09 mag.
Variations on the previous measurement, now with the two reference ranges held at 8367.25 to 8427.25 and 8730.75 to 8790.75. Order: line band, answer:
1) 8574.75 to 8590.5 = -0.12 mag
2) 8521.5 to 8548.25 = -0.13 mag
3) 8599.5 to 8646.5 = -0.09 mag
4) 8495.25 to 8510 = -0.15 mag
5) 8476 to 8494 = -0.09 mag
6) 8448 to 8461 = -0.10 mag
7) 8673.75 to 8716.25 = -0.09 mag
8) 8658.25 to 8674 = -0.07 mag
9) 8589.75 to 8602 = -0.09 mag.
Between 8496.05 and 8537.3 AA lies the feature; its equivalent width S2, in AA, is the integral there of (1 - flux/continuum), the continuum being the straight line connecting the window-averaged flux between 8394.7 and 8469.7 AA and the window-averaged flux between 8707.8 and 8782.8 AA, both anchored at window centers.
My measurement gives -4.7 AA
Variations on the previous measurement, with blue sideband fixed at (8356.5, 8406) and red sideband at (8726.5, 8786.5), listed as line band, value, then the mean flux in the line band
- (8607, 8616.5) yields -0.60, 28.8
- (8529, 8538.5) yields -1.00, 30.4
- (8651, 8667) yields -1.81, 29.8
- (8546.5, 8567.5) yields -1.99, 30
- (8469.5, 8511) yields -4.53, 30.8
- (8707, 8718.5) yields -1.15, 29.1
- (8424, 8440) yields 1.46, 25.6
